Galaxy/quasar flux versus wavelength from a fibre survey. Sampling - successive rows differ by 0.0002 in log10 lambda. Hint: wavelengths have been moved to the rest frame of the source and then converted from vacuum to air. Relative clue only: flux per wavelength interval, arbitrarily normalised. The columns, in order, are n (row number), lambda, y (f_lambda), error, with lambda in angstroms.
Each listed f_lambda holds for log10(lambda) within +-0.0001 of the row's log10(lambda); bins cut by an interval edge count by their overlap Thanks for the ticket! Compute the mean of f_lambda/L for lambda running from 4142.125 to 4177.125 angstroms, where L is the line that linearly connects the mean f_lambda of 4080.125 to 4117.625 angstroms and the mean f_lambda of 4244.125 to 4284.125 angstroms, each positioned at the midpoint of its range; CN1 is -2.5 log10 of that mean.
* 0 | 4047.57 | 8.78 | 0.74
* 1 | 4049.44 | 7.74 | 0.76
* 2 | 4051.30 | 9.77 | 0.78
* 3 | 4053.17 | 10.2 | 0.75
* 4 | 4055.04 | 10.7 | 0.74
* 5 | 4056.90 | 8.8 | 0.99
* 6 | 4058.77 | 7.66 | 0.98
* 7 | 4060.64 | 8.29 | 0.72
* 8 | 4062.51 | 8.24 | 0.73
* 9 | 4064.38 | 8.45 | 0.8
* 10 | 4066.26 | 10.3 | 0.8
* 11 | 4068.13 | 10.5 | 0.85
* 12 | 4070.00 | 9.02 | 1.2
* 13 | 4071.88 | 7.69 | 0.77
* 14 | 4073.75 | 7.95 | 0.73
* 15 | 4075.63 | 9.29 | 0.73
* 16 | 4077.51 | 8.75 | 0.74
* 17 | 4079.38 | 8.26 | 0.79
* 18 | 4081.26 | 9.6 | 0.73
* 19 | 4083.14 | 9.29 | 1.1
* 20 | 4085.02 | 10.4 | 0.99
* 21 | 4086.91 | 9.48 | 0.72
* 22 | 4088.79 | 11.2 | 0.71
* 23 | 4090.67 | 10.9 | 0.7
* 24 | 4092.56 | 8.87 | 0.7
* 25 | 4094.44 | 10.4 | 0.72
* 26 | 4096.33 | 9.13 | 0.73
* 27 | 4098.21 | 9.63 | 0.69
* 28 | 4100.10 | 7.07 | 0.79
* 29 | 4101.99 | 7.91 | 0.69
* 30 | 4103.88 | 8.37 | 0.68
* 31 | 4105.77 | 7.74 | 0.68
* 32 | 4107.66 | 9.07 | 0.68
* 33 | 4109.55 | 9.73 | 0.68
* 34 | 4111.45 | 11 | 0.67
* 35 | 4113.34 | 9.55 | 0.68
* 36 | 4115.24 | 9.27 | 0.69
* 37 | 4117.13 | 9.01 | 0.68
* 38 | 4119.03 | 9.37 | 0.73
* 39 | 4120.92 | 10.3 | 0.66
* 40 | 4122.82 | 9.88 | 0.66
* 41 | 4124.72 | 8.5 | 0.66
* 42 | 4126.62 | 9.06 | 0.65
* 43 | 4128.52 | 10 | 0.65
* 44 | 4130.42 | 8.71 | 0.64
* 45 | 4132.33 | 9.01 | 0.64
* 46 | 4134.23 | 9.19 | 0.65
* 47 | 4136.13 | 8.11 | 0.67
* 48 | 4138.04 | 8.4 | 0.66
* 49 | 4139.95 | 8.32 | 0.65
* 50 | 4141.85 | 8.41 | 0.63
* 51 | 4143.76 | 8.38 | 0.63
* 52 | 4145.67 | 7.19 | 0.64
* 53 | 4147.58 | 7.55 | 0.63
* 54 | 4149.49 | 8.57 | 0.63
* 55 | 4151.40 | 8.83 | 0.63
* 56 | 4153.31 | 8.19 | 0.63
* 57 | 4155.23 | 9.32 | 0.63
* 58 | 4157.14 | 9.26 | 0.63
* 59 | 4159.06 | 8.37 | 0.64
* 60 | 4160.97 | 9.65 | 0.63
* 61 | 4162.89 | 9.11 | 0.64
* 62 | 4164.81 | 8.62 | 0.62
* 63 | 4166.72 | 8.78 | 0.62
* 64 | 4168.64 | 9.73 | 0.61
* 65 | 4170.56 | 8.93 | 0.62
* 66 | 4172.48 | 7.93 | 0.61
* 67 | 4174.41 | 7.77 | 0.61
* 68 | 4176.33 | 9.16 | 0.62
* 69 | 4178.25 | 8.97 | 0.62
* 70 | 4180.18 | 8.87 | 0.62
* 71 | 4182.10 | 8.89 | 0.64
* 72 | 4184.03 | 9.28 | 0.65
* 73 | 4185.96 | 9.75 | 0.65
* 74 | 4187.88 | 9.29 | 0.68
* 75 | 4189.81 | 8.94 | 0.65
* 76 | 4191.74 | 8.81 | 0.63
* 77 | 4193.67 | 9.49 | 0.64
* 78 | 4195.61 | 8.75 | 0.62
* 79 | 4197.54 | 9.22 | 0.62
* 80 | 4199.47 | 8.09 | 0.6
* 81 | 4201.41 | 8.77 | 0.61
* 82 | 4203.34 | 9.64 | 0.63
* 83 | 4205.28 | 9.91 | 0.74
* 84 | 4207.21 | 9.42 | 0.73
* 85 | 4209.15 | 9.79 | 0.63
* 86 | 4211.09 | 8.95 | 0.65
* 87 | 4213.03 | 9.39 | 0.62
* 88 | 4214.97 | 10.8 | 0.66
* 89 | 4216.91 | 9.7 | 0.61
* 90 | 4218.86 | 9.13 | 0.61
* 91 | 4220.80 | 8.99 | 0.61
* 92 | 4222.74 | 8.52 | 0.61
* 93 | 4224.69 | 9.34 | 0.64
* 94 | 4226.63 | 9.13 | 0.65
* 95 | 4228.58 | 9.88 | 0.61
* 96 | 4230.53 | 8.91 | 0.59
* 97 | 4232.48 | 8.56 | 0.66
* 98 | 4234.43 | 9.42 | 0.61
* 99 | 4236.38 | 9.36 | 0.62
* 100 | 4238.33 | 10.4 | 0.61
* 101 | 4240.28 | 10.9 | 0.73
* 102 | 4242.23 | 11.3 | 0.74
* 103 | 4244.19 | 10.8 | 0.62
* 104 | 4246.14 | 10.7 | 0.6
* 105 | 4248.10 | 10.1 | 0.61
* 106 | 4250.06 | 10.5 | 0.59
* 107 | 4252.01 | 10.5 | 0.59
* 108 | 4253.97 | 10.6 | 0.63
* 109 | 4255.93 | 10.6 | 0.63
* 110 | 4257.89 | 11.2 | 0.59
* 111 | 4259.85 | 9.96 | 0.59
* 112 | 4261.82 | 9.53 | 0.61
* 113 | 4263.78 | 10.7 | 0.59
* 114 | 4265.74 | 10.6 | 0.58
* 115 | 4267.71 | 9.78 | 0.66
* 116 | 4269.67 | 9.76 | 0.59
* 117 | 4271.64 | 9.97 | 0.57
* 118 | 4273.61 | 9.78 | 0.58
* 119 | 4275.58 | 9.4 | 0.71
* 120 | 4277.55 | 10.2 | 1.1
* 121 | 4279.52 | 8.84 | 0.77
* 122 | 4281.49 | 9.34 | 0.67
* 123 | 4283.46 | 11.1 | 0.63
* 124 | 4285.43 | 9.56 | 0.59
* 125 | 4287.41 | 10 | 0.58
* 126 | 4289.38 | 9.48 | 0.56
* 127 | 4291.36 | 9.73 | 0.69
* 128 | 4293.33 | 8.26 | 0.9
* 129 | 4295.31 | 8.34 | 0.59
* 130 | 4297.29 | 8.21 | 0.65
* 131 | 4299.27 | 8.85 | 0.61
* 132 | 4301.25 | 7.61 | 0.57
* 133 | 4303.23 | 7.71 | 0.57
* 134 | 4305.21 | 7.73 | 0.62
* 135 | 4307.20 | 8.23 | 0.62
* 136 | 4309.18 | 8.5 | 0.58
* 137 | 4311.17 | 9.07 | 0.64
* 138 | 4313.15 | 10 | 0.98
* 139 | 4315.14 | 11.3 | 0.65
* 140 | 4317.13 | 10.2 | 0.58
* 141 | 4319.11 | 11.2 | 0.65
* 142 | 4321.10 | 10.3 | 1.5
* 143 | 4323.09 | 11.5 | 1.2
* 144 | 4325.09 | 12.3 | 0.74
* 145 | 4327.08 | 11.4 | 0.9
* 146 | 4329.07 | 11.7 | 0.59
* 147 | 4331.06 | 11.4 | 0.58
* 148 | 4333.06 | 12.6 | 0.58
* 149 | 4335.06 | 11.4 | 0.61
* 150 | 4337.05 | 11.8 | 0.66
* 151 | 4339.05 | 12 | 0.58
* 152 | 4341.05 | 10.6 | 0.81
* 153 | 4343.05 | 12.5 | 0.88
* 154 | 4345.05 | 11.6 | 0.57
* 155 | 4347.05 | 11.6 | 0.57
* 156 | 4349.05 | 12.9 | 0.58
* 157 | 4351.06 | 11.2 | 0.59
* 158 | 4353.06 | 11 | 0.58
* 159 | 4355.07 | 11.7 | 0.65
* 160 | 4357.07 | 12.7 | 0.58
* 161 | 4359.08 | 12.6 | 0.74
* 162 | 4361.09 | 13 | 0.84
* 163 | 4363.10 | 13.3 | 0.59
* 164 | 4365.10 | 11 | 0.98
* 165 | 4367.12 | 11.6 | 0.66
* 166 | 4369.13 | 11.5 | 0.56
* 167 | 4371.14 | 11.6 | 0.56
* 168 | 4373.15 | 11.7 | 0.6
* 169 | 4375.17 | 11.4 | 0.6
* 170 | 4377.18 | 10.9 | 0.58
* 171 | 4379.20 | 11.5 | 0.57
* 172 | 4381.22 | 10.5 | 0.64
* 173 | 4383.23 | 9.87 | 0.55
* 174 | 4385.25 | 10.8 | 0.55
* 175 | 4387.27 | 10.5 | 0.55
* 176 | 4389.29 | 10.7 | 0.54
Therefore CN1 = 0.12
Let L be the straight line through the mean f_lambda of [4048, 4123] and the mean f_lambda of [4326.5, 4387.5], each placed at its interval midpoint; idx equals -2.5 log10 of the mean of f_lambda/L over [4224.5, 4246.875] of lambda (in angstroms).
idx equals 0.068 mag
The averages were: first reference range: 9.21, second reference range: 11.6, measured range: 9.91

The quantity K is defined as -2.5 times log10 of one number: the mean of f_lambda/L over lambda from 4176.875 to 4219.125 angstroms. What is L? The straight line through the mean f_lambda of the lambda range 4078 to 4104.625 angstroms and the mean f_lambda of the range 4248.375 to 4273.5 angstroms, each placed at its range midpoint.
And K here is 0.07 mag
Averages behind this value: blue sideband 9.32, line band 9.27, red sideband 10.3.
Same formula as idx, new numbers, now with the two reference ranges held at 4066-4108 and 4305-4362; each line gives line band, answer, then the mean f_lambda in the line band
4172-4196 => 0.12 mag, 8.94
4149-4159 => 0.11 mag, 8.8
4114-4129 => 0.00 mag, 9.41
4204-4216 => 0.05 mag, 9.71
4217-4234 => 0.14 mag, 9.1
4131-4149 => 0.16 mag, 8.3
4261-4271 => 0.06 mag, 10.1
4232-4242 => 0.05 mag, 9.91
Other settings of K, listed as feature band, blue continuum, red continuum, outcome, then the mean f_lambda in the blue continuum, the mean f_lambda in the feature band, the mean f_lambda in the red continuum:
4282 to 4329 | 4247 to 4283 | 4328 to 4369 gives 0.14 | 10.1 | 9.63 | 11.9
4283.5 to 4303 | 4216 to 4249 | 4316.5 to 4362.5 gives 0.21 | 9.71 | 8.95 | 11.7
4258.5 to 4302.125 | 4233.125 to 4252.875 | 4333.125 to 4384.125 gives 0.14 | 10.4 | 9.52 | 11.7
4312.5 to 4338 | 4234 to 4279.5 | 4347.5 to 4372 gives 0.01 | 10.2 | 11.3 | 12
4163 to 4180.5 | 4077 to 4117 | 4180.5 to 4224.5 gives 0.06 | 9.32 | 8.76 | 9.25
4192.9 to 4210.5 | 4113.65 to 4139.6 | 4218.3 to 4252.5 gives 0.04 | 9.13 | 9.22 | 9.8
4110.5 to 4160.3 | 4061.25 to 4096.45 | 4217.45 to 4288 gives 0.07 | 9.35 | 8.92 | 9.92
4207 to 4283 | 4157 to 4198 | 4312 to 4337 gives 0.02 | 8.97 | 9.88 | 11.3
